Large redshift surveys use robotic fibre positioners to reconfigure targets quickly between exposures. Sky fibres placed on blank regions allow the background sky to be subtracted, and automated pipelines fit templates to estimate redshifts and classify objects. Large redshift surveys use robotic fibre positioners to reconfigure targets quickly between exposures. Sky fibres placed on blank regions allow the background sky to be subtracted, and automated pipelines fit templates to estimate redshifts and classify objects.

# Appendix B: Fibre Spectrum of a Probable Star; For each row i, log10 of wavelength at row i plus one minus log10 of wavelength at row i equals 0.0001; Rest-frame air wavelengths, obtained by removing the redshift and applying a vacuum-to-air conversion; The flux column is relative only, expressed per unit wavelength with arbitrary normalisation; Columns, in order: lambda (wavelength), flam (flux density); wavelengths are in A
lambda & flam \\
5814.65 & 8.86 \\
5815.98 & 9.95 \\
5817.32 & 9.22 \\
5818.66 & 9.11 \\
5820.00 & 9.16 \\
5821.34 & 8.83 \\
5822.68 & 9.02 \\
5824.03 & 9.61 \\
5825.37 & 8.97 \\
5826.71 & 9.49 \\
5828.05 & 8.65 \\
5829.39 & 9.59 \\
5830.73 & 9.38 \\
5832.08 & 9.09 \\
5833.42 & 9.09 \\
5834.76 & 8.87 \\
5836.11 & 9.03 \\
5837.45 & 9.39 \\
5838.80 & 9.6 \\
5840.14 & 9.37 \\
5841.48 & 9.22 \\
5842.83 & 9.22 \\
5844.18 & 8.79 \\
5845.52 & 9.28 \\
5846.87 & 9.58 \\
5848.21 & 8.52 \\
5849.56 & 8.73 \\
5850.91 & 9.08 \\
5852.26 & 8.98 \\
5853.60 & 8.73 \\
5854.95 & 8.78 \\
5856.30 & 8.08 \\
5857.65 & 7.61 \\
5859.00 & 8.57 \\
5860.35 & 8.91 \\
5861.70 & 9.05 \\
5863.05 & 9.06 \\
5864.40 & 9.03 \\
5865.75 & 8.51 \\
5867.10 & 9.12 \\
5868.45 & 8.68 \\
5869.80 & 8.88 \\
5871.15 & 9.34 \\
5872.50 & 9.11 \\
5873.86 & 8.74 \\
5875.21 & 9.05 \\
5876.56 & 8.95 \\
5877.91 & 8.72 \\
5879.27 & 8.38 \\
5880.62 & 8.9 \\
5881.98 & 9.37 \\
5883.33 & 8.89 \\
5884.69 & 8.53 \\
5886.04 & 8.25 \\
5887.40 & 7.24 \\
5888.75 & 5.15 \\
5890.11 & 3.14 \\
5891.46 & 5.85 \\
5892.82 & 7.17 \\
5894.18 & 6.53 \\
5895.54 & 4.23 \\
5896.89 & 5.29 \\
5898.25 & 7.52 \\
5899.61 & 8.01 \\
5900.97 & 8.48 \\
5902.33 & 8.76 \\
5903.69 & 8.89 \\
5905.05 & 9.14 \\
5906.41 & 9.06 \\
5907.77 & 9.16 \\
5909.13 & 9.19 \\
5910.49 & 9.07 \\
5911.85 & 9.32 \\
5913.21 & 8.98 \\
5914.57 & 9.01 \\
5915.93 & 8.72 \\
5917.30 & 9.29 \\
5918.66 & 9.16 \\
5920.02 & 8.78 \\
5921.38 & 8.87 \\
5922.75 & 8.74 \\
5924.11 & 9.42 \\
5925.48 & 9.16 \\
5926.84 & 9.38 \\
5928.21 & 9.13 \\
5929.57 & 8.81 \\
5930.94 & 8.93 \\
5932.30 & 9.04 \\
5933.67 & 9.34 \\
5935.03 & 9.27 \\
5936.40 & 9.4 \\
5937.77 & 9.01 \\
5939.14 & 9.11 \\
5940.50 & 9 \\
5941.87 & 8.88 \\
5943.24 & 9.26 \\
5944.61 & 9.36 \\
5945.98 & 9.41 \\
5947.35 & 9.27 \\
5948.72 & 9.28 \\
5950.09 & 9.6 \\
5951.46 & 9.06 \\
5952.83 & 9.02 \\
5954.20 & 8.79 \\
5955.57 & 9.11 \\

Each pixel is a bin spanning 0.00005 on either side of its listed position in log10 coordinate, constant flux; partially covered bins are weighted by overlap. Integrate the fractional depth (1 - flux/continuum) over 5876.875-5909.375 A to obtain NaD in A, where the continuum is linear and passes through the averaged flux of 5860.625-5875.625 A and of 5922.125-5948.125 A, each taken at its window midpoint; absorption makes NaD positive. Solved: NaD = 5.0 A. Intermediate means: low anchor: 8.96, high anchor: 9.15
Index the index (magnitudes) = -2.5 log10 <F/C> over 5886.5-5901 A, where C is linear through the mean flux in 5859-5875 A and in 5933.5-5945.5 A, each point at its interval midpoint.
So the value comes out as 0.41 mag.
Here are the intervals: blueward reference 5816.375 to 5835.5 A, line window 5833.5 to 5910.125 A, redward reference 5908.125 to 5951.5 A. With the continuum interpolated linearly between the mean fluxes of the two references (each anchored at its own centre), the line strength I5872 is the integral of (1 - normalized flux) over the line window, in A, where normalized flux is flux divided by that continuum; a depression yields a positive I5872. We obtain 6.3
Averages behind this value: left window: 9.16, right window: 9.13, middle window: 8.39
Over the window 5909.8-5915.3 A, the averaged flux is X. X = 9.1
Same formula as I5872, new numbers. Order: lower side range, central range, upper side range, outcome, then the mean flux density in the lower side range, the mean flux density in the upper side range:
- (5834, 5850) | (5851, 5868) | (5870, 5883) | 0.6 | 9.14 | 8.95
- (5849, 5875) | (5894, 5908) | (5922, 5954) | 2.0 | 8.79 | 9.16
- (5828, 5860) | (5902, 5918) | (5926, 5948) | 0.1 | 8.97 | 9.16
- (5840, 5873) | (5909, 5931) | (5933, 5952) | 0.2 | 8.88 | 9.23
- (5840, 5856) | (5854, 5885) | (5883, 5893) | -4.4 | 8.99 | 6.68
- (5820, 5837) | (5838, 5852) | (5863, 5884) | -0.1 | 9.14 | 8.92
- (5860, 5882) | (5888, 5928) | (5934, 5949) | 4.5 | 8.92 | 9.2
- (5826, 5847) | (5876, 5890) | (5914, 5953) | 1.8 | 9.22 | 9.13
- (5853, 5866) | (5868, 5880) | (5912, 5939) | -0.2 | 8.63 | 9.08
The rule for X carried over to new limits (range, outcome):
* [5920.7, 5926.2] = 9.05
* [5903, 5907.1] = 9.03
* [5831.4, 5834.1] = 9.09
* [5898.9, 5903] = 8.4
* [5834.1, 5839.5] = 9.22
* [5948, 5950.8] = 9.43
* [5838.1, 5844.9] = 9.24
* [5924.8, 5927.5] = 9.28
